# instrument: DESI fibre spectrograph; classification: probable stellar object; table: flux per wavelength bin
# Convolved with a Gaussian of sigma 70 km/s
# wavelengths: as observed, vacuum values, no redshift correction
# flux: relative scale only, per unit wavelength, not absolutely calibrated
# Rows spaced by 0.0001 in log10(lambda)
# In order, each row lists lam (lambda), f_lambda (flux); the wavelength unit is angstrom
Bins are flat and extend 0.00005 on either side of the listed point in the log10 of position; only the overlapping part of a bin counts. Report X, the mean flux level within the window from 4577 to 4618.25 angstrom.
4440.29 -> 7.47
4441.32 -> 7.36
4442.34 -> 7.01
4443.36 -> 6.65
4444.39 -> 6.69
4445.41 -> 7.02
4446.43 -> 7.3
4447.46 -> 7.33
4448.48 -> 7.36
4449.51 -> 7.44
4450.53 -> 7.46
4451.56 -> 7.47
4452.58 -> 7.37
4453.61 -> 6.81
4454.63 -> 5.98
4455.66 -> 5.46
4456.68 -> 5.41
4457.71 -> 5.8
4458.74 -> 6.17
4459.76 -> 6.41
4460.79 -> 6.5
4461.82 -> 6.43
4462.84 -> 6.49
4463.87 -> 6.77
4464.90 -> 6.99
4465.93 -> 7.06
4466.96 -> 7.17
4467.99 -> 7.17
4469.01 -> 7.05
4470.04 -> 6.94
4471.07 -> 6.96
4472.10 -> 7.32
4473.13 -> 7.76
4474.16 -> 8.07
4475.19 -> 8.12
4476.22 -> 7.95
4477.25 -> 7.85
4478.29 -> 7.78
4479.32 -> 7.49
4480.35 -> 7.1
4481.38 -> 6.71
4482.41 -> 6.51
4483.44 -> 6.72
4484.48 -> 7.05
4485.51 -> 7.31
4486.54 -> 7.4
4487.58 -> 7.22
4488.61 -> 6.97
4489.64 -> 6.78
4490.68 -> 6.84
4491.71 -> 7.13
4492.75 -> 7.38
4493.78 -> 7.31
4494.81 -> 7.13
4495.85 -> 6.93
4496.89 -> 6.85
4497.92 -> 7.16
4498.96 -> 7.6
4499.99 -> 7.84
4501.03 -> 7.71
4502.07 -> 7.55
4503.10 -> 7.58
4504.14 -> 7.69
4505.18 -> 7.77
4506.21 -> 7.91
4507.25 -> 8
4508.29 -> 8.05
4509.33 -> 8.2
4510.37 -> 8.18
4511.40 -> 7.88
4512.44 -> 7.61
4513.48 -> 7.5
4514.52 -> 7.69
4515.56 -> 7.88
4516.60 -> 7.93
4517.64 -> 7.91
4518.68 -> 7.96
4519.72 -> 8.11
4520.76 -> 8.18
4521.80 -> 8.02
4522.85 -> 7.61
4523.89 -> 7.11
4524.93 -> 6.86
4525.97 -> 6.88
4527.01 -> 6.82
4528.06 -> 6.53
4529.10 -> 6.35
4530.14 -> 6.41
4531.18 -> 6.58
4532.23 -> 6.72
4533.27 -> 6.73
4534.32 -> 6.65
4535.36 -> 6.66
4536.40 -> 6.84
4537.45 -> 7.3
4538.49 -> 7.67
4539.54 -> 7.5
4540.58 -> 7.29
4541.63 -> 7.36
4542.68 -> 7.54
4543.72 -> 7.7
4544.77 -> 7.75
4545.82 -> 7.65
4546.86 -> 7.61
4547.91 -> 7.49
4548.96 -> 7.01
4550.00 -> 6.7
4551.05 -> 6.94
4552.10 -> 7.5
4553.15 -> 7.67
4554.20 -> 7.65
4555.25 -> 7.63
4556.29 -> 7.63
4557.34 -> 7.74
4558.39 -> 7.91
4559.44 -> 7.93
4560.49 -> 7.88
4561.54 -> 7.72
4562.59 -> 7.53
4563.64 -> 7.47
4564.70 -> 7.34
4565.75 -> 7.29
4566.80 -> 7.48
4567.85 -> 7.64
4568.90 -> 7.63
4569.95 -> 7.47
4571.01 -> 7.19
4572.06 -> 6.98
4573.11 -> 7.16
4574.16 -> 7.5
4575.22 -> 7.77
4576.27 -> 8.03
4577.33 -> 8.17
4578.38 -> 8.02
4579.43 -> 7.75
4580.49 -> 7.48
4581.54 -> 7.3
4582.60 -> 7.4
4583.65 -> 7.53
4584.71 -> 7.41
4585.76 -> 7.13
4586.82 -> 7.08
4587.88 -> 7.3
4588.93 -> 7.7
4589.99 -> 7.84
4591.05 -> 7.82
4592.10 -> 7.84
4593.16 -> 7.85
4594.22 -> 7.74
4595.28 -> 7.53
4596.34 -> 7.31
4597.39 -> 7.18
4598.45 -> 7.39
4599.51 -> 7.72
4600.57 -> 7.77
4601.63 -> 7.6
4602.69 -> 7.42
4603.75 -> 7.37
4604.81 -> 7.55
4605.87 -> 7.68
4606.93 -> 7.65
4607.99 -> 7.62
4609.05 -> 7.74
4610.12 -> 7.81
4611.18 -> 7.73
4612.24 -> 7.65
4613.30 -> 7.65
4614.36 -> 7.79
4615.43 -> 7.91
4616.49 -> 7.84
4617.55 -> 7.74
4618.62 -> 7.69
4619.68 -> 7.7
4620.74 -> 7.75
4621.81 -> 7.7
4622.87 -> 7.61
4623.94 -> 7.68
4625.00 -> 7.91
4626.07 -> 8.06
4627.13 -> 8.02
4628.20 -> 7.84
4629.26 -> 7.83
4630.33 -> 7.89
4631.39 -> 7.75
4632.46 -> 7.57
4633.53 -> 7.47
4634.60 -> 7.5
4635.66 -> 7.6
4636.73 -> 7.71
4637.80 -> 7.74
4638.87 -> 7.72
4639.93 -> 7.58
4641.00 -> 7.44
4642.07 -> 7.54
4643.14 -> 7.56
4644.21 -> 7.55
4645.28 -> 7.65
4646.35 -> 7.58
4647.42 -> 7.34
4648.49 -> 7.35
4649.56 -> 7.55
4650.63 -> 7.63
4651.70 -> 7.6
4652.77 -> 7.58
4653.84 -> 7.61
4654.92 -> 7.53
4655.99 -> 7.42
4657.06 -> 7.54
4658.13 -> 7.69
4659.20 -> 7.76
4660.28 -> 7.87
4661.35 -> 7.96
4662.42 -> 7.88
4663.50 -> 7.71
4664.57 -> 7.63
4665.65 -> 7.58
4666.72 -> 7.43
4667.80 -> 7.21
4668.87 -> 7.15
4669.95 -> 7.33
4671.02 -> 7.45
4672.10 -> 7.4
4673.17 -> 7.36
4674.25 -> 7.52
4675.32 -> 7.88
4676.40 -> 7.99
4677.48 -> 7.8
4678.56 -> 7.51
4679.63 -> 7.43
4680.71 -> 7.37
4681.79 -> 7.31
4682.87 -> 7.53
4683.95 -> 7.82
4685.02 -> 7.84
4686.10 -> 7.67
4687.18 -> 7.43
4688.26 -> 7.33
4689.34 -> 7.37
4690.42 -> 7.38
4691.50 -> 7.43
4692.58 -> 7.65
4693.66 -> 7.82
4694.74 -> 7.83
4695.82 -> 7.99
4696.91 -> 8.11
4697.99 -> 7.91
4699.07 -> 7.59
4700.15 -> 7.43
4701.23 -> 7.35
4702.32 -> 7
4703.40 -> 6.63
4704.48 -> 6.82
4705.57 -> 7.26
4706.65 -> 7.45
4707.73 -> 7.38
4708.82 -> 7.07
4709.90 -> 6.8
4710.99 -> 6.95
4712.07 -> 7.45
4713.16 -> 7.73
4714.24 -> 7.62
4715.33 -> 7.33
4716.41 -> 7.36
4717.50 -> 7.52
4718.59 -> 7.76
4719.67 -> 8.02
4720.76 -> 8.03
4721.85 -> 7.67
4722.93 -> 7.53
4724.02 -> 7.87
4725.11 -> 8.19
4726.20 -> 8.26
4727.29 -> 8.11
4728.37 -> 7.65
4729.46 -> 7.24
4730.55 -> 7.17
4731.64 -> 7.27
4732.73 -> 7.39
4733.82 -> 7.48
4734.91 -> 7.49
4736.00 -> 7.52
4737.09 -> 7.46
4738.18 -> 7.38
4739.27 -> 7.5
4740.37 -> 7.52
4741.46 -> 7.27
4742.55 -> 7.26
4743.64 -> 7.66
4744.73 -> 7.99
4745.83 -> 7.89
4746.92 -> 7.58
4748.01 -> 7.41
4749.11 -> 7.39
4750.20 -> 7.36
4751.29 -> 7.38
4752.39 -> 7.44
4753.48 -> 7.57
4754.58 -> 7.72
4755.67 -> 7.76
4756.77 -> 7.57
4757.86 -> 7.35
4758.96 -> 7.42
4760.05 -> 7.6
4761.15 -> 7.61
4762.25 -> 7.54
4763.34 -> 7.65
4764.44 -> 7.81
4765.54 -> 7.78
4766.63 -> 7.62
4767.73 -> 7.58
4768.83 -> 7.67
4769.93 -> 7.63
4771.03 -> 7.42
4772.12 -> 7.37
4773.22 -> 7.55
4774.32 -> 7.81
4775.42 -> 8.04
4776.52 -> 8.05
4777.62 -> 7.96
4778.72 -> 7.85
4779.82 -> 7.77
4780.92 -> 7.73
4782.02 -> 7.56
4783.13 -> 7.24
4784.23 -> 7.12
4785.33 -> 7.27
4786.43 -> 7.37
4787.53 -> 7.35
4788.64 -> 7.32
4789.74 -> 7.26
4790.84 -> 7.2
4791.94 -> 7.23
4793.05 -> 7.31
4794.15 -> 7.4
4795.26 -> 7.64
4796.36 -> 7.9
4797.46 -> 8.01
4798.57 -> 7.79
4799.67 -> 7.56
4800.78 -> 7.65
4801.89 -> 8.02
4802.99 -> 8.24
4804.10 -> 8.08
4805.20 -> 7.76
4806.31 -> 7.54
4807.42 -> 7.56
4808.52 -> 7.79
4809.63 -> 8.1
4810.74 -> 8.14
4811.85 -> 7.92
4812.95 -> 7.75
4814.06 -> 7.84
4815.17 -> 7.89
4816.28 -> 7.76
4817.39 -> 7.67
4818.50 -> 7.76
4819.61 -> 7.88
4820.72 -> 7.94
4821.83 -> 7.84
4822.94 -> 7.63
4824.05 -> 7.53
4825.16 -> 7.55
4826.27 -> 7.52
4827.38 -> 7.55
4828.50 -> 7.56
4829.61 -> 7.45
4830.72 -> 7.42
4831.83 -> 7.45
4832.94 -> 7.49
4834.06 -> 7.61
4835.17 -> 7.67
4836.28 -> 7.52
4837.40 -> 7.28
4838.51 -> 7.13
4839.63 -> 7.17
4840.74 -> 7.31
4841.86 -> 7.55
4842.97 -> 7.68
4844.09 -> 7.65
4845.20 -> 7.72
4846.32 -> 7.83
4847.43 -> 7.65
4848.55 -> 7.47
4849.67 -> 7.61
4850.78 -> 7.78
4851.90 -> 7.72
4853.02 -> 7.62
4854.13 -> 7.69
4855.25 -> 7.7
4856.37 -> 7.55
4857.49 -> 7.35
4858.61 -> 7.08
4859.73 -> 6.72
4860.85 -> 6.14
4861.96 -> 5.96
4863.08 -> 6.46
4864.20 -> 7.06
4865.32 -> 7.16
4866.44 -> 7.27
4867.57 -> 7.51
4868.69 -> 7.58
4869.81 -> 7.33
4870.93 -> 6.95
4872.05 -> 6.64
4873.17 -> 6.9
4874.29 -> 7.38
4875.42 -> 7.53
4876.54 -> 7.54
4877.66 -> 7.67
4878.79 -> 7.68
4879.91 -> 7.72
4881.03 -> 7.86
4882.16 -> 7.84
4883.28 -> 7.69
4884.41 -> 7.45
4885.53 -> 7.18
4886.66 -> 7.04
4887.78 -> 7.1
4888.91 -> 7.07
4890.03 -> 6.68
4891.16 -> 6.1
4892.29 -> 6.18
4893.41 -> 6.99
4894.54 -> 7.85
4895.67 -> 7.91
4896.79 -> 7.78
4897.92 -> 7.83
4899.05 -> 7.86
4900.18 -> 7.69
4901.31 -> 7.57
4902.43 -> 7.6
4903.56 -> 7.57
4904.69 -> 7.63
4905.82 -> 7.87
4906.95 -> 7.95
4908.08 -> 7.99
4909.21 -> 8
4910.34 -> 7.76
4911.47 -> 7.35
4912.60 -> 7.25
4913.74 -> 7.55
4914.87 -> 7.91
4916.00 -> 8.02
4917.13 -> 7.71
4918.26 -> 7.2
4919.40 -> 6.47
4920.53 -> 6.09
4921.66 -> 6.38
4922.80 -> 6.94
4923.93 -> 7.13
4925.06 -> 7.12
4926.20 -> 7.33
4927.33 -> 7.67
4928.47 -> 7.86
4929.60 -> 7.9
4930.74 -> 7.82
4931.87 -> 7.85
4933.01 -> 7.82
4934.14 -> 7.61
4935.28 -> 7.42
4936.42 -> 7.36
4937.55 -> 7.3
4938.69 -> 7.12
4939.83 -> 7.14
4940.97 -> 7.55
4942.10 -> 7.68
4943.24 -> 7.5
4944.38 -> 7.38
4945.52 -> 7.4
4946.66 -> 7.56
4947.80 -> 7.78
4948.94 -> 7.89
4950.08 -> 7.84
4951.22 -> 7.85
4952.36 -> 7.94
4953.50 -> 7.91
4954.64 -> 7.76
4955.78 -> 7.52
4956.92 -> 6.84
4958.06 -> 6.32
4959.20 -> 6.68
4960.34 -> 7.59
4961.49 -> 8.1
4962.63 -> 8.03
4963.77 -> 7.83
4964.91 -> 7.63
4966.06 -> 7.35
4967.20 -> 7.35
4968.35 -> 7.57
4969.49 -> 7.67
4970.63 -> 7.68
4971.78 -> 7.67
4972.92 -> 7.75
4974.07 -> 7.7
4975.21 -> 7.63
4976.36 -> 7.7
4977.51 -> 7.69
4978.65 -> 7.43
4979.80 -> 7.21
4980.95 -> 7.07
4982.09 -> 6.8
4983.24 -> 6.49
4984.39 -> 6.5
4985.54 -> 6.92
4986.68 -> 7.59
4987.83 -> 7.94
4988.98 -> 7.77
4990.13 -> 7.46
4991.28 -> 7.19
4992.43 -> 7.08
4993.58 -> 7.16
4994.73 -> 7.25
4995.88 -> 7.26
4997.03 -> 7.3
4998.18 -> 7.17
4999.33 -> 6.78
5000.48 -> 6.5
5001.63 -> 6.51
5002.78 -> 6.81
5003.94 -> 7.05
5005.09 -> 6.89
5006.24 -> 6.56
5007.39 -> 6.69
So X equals 7.61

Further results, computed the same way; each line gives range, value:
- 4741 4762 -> 7.54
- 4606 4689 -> 7.63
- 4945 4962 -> 7.53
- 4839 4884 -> 7.37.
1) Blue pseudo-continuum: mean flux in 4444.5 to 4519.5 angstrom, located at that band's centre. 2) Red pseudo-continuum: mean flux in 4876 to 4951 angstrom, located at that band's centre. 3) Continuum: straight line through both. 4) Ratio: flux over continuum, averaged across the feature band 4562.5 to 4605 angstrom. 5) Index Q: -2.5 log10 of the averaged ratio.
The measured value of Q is -0.03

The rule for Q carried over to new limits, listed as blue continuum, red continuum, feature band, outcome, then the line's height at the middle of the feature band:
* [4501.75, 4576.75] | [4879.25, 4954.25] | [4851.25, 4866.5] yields 0.055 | 7.47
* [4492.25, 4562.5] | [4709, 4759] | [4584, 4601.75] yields -0.008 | 7.48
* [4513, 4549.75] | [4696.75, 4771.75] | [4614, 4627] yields -0.055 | 7.4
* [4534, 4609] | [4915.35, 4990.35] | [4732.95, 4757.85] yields -0.007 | 7.47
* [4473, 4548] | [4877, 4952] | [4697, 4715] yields 0.019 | 7.43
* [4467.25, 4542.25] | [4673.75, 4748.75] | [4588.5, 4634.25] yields -0.035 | 7.45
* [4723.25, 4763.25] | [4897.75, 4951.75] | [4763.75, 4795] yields 0.001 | 7.55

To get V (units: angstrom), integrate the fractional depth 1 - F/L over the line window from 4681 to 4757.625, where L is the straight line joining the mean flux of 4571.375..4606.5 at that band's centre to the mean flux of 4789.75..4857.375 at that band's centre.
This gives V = 0.8 angstrom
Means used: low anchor 7.56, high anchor 7.65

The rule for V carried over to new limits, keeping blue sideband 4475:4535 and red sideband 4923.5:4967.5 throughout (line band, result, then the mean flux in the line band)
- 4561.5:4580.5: -0.42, 7.56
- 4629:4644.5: -0.44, 7.63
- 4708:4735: -0.39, 7.56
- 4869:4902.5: 0.71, 7.35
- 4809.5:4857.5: -0.90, 7.63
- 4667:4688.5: -0.25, 7.52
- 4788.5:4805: -0.38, 7.66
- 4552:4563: -0.49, 7.72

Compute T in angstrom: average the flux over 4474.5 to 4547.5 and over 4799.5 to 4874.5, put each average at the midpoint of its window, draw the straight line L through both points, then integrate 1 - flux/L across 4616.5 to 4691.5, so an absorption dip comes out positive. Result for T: -1.8 angstrom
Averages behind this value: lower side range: 7.38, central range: 7.61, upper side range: 7.5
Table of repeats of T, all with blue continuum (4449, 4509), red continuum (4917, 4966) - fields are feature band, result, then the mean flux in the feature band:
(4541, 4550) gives -0.35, 7.46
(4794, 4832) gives -2.06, 7.75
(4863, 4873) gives 0.35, 7.13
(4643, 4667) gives -1.19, 7.61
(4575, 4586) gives -0.67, 7.65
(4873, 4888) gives -0.20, 7.49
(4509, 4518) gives -0.87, 7.86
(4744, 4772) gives -1.03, 7.59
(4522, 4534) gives 0.60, 6.81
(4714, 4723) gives -0.45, 7.66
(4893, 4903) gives -0.38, 7.69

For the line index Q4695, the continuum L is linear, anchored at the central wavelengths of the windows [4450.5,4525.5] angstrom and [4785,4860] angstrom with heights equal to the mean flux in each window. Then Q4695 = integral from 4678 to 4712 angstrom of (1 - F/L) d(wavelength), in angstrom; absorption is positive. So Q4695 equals 0.2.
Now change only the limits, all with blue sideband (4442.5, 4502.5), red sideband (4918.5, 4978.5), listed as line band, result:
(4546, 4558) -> -0.5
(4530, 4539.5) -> 0.3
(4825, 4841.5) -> -0.2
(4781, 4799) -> -0.3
